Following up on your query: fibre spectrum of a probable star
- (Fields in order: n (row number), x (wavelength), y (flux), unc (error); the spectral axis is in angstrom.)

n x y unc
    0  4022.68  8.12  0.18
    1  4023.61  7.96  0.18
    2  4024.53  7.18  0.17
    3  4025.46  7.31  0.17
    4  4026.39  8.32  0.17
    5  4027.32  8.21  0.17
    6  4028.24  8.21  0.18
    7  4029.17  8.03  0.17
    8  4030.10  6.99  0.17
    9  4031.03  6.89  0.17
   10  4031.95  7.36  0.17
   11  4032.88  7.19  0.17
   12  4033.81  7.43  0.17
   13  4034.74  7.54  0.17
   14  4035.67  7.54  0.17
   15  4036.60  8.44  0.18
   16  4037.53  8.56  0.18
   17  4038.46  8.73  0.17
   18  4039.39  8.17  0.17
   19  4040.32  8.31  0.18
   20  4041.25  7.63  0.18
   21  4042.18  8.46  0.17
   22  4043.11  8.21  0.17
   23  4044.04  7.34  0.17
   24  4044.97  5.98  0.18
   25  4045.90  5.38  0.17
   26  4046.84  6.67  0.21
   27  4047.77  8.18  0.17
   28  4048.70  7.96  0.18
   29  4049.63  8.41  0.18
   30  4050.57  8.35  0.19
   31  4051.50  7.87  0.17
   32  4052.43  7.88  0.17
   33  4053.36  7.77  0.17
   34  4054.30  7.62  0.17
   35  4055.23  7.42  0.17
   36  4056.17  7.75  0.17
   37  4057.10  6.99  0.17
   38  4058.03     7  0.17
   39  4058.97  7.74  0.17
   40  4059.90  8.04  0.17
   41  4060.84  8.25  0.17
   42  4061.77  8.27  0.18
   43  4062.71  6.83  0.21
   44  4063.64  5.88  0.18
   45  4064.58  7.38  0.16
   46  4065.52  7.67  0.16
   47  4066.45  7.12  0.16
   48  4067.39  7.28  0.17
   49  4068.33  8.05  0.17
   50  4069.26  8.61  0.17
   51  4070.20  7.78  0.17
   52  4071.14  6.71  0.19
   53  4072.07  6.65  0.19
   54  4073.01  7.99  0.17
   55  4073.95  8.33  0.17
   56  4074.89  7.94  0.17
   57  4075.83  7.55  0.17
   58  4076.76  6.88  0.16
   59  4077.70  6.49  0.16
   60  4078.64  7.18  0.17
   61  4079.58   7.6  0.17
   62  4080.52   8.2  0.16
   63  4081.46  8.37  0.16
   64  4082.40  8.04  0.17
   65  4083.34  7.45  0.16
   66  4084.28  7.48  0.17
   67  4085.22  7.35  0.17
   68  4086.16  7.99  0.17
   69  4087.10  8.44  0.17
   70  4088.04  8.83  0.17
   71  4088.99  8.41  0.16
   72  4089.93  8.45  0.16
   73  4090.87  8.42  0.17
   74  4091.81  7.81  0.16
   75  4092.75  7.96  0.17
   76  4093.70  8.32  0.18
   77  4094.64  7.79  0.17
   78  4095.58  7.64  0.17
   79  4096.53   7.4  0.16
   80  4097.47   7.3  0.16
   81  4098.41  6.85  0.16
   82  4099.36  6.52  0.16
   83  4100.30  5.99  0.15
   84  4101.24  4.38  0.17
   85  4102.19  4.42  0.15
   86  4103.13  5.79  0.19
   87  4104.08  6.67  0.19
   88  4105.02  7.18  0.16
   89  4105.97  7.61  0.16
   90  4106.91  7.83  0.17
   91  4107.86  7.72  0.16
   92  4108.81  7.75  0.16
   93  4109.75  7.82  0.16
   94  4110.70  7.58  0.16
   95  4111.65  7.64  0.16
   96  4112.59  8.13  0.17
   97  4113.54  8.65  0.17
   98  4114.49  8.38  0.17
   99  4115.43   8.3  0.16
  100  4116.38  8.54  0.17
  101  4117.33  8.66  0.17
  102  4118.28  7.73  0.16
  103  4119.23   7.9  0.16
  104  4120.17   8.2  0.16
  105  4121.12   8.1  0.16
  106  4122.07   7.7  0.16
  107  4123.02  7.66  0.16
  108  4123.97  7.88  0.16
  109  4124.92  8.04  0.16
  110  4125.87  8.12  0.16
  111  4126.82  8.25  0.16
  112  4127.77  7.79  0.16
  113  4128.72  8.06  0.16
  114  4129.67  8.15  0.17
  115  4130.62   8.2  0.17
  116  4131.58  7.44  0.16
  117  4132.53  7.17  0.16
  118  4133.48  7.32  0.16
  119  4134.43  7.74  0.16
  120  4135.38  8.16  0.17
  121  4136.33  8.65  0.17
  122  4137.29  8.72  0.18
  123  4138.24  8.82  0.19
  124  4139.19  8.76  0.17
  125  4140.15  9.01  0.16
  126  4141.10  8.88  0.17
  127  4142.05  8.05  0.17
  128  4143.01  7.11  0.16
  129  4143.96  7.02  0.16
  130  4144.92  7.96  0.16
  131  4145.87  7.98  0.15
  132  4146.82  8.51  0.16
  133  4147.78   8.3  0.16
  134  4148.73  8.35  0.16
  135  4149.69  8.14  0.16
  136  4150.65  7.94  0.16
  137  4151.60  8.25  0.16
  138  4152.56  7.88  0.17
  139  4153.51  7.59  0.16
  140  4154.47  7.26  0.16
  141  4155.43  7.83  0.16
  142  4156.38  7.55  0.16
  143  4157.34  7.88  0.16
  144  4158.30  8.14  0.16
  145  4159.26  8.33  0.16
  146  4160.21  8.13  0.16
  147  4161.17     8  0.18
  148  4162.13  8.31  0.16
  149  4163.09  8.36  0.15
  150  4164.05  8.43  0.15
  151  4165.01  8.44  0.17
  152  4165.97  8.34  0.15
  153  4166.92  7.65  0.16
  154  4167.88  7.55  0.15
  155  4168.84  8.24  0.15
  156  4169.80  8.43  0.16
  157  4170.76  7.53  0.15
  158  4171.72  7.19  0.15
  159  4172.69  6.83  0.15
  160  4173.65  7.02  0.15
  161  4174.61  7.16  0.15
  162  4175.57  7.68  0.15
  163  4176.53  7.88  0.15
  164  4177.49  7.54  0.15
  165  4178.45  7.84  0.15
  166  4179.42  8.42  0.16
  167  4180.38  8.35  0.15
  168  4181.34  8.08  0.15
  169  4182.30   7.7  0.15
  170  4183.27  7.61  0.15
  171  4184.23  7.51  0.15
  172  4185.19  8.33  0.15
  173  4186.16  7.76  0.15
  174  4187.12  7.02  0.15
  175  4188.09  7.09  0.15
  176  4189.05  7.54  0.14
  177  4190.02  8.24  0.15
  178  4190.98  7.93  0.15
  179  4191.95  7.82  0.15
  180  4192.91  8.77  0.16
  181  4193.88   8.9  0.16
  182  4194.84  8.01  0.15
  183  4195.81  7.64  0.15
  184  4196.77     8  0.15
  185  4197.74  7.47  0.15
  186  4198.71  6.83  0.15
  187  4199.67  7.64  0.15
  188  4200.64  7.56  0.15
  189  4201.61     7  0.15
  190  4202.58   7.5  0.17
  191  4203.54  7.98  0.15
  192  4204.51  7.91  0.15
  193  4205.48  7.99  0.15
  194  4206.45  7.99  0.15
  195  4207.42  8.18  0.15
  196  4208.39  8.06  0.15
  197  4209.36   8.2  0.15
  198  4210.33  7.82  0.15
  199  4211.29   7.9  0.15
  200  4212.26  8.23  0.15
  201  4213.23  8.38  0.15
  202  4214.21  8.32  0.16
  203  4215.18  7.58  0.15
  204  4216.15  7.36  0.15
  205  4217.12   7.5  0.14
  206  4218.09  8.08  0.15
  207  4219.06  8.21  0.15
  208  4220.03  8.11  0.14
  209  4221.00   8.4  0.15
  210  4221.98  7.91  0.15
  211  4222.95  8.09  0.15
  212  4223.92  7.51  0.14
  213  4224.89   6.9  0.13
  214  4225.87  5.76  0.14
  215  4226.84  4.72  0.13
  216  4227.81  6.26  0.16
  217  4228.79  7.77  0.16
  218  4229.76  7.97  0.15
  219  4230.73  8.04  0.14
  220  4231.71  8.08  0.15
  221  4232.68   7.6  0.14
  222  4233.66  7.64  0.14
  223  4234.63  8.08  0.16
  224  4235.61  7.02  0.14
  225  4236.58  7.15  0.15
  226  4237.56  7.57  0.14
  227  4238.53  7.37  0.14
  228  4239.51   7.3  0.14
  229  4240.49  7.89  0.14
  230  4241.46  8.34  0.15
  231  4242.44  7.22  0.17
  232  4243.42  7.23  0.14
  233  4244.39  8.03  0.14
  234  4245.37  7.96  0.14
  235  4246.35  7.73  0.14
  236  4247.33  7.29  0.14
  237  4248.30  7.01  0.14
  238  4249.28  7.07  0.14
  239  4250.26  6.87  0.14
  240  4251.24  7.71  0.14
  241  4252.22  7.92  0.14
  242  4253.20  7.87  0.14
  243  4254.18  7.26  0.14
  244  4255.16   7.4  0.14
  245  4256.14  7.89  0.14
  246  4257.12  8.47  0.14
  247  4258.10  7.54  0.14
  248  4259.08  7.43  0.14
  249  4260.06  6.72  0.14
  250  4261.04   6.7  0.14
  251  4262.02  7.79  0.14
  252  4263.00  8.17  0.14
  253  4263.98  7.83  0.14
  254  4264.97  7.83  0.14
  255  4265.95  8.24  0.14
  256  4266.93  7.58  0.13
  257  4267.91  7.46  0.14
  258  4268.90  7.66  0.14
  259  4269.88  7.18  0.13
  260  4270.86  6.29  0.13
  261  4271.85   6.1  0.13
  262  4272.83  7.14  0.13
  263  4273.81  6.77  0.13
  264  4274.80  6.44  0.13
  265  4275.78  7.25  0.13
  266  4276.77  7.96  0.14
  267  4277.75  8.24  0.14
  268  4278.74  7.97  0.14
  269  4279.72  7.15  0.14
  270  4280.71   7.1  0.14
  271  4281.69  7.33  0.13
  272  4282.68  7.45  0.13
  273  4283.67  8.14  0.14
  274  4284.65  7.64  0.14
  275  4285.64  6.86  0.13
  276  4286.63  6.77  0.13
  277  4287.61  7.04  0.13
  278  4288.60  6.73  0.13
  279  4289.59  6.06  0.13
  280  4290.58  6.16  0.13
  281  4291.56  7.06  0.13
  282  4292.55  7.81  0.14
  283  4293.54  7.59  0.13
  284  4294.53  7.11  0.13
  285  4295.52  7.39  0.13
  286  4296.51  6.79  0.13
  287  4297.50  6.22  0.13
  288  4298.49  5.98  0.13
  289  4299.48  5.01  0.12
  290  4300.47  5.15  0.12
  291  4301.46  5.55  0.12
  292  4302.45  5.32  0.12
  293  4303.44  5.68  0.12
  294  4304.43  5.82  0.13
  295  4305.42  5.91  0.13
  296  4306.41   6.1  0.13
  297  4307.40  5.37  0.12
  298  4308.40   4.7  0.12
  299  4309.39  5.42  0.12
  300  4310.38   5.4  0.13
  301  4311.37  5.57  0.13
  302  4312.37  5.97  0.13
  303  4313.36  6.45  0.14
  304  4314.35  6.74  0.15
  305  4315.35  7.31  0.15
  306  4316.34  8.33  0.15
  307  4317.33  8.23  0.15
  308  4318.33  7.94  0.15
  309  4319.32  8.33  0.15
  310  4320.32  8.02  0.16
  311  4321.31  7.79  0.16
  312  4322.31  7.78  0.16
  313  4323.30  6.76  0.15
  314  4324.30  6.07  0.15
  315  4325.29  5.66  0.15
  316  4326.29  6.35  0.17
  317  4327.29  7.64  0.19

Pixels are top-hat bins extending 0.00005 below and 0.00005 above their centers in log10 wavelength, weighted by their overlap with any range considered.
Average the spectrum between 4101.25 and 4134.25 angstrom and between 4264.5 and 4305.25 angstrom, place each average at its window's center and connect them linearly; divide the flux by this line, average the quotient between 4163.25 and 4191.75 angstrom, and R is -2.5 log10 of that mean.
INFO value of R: -0.05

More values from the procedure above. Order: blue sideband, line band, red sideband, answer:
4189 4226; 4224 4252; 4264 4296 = 0.035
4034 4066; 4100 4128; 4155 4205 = 0.026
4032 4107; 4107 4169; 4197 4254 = -0.068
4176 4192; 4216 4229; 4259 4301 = 0.030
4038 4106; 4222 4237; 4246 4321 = -0.022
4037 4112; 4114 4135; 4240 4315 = -0.082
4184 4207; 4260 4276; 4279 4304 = -0.046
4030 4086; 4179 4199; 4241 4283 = -0.051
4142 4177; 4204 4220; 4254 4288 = -0.047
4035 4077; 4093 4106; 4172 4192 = 0.145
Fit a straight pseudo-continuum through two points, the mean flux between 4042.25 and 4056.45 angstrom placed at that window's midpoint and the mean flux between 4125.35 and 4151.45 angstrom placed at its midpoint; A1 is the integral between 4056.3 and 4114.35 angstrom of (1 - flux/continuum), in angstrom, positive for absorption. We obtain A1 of 2.1 angstrom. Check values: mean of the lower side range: 7.54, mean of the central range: 7.49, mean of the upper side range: 8.1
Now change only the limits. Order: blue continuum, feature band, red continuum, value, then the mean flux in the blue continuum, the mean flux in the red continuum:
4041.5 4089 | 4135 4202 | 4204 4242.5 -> -2.50 angstrom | 7.6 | 7.66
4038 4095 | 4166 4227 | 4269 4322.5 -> -4.83 angstrom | 7.7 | 6.77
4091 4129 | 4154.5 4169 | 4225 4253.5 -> -1.09 angstrom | 7.56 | 7.39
